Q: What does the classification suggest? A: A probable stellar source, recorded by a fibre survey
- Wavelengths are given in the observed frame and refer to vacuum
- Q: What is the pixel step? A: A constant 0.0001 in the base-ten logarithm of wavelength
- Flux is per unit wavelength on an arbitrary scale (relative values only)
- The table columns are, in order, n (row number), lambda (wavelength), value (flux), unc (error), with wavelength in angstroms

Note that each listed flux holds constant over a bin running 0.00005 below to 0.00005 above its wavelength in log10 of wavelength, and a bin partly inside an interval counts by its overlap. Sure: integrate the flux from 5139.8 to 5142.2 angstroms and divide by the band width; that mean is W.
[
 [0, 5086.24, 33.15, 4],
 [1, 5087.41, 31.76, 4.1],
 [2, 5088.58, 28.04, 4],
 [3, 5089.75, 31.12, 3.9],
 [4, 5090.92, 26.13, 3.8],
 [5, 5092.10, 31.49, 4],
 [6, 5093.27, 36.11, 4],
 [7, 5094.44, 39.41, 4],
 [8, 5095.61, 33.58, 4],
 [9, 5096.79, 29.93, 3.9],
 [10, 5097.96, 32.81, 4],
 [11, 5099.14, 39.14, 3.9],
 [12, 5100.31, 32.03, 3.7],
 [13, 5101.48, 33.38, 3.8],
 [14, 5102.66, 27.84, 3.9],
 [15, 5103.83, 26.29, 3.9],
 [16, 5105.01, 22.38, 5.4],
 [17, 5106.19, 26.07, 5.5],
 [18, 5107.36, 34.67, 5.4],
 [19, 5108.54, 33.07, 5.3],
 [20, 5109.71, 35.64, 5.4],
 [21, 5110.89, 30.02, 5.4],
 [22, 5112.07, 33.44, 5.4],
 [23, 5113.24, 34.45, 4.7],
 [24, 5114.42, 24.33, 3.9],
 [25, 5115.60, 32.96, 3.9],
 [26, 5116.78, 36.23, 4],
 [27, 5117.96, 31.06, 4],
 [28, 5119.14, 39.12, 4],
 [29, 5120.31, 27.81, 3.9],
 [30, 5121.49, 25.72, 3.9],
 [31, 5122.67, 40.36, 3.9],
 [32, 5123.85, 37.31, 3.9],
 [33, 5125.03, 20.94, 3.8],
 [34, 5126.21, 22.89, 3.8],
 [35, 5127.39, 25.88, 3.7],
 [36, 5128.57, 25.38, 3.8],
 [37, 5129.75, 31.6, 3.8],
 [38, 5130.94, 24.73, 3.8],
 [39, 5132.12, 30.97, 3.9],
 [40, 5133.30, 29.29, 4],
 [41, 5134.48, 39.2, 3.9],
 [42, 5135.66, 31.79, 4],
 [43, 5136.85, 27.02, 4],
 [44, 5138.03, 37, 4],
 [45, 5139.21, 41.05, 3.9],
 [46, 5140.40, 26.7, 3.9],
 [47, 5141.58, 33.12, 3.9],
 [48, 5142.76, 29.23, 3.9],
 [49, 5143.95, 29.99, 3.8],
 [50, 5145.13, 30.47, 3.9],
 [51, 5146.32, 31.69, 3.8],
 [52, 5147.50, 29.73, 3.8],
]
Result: 29.9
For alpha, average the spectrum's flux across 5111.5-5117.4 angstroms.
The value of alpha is 32.3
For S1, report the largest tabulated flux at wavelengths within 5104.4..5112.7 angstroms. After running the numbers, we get 35.64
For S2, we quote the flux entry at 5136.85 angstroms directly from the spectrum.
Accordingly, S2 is 27.02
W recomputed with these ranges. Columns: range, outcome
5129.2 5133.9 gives 29.1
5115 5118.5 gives 33.4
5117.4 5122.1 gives 31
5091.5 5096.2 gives 35.1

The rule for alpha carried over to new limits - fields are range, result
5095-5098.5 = 32.2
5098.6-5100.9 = 35.6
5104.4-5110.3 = 30.3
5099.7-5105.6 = 28.4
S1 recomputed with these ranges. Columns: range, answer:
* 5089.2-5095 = 39.41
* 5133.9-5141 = 41.05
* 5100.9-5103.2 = 33.38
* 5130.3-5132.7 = 30.97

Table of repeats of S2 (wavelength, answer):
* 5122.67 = 40.36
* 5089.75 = 31.12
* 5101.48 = 33.38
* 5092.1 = 31.49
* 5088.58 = 28.04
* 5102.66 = 27.84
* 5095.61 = 33.58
